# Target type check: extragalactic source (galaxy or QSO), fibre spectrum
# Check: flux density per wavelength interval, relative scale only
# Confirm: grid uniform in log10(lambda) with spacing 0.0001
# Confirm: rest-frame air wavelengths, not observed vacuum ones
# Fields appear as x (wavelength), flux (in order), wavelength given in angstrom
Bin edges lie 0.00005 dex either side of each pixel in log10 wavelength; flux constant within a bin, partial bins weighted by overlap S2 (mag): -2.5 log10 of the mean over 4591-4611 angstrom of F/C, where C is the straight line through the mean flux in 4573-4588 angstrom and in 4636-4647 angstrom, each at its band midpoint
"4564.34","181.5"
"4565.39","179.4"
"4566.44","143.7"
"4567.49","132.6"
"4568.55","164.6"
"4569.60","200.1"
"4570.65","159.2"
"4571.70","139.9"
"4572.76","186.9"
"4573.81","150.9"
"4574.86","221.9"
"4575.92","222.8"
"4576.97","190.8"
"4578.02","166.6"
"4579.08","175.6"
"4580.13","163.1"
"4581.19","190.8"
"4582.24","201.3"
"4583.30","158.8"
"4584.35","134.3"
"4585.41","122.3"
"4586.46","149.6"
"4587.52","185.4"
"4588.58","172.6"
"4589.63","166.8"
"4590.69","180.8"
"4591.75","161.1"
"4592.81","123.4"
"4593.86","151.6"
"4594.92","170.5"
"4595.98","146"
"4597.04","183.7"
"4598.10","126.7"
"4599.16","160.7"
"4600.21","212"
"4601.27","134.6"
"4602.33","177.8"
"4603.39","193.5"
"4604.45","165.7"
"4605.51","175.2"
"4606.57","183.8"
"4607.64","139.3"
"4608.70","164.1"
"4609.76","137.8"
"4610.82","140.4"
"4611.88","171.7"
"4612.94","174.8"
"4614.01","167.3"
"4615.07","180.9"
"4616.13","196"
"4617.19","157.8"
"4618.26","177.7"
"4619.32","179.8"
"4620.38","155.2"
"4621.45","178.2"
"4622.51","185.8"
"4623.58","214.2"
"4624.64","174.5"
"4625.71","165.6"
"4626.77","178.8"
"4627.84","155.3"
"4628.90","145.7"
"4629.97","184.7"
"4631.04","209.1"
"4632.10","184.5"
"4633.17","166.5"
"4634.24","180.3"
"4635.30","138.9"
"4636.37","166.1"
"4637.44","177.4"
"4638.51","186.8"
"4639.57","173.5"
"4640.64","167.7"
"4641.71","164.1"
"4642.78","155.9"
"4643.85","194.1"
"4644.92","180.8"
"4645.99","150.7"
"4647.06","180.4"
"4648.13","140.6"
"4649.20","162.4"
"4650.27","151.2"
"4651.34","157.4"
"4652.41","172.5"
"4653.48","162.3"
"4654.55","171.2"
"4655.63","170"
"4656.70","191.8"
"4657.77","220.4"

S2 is 0.08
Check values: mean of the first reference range 174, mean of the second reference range 172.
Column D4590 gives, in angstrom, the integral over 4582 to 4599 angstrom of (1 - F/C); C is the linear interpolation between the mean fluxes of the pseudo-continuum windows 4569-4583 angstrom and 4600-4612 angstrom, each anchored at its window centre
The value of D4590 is 1.6 angstrom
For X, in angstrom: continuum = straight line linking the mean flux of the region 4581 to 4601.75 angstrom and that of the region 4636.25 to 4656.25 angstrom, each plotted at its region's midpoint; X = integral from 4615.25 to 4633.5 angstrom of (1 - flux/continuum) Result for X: -1.3 angstrom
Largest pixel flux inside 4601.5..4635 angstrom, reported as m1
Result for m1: 214.2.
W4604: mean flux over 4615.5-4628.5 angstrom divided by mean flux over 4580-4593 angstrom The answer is 1.1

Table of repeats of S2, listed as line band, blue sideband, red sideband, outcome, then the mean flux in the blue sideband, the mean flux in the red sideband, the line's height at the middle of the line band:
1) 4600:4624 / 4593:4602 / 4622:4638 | -0.031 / 160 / 175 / 167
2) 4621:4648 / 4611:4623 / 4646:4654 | -0.045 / 174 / 160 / 167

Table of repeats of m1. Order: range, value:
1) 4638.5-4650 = 194.1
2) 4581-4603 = 212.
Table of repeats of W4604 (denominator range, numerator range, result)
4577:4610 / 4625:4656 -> 1.03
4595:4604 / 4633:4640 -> 1.02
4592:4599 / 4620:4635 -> 1.17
